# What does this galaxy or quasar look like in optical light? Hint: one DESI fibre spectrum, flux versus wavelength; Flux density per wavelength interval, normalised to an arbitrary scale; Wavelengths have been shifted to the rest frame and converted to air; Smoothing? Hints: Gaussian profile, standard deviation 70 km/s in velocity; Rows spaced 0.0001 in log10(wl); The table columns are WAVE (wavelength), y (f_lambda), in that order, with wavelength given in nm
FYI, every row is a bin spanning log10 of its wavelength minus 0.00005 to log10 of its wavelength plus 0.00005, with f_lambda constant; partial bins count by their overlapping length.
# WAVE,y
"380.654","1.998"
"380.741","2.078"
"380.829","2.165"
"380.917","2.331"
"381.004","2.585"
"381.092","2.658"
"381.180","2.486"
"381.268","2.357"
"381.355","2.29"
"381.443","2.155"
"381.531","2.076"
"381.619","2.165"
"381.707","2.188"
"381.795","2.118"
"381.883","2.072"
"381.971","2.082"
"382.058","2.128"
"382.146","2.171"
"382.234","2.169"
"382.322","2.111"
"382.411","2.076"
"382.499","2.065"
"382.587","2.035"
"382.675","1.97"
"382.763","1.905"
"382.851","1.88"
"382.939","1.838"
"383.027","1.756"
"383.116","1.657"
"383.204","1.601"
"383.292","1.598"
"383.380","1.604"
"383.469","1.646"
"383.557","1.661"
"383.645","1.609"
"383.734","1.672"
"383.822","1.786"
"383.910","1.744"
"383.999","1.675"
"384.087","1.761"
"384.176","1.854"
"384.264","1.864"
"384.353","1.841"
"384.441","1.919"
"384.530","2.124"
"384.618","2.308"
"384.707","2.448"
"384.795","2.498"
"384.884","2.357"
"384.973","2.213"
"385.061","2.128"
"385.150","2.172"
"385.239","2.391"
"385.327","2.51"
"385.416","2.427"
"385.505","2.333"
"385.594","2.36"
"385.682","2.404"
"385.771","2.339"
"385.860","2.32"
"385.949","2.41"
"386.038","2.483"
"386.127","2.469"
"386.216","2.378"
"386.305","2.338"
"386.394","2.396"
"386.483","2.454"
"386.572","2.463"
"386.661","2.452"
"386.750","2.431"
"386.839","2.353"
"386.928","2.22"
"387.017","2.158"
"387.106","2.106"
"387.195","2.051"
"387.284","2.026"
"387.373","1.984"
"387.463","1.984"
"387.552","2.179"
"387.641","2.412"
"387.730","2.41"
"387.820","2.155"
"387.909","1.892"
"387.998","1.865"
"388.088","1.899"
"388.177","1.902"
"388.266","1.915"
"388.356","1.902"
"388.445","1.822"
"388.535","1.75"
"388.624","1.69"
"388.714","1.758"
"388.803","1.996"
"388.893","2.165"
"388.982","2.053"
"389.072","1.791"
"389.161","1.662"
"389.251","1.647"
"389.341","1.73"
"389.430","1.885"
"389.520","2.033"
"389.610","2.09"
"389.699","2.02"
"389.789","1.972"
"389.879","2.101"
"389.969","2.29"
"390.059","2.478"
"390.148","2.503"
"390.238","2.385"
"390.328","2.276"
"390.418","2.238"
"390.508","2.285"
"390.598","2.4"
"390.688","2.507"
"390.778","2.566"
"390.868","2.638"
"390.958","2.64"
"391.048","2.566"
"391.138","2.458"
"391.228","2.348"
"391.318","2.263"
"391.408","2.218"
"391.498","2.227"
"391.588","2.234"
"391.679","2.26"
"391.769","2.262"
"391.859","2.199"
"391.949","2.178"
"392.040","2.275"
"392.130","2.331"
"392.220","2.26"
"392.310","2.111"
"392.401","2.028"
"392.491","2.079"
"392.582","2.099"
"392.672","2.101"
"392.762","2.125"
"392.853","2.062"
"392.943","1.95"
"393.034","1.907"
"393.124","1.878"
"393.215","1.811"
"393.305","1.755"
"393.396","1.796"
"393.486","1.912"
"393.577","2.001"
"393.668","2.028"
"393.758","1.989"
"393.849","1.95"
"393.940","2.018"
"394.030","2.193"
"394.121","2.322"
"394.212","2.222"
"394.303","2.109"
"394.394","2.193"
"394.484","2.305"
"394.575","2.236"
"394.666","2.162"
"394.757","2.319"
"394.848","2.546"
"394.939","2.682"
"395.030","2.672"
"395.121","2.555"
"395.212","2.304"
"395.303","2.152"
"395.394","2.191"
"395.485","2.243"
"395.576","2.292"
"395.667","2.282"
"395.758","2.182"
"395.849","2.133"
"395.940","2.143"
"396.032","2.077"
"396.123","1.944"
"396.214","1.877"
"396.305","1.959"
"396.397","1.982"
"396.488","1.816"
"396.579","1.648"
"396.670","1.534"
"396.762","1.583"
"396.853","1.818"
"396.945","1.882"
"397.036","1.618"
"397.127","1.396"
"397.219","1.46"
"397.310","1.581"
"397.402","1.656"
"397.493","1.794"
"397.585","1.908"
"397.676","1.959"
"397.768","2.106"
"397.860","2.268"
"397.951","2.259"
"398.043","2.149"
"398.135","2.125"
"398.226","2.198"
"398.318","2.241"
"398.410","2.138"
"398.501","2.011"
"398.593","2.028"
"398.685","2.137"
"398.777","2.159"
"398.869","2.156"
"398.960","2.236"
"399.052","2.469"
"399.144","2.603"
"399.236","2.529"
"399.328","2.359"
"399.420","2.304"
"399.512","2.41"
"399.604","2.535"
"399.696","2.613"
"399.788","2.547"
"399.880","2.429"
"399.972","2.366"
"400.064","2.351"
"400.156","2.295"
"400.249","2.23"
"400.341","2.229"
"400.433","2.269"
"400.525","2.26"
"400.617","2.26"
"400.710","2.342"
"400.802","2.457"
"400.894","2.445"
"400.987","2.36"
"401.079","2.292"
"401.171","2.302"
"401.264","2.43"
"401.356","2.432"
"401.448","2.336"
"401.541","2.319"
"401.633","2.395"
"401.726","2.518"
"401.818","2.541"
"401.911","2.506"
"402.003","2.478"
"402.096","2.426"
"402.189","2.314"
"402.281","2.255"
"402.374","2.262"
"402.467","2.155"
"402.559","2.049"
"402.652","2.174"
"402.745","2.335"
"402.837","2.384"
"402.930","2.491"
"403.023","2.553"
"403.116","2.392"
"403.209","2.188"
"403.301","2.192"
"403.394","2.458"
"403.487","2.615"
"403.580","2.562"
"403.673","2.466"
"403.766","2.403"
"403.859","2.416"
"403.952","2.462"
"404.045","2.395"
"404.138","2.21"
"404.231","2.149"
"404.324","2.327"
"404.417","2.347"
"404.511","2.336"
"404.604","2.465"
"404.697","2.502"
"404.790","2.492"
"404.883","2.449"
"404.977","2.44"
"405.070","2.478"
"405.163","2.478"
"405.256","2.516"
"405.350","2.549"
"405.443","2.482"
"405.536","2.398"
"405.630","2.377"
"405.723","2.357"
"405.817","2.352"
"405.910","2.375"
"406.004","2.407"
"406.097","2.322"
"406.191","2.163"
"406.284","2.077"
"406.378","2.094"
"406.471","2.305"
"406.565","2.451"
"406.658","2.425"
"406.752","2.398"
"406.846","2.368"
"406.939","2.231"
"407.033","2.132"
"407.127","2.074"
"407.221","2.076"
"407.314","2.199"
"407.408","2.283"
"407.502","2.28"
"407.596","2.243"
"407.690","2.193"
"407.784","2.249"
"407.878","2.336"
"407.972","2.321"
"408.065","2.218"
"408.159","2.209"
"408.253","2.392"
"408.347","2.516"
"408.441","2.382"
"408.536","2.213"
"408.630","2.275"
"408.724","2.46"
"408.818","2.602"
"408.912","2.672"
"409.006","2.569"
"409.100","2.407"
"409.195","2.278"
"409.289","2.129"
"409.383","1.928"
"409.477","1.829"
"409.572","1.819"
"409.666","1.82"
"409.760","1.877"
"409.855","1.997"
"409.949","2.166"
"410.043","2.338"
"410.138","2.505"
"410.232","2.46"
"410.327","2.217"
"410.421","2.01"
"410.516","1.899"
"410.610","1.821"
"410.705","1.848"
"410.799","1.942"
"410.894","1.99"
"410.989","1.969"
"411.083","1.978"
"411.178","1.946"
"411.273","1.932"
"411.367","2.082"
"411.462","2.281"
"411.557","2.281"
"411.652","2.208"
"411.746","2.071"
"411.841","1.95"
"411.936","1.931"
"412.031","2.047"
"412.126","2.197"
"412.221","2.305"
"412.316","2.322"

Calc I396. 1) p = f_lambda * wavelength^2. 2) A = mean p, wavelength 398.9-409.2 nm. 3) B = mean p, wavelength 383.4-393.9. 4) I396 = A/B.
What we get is 1.2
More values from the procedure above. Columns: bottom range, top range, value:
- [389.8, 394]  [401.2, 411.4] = 1.12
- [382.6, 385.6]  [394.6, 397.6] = 1.09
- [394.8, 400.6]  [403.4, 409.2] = 1.15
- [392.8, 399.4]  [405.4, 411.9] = 1.13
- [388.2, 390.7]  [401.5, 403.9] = 1.25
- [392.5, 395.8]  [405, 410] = 1.13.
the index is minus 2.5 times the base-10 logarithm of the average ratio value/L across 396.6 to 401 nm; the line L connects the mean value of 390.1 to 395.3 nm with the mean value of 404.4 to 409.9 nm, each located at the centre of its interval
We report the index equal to 0.06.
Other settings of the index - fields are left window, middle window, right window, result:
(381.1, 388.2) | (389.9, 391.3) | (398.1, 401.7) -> -0.11 mag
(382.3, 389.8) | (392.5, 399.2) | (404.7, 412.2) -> 0.03 mag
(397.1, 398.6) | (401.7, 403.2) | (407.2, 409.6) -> -0.13 mag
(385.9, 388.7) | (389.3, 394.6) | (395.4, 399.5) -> -0.04 mag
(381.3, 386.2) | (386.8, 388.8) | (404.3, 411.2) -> 0.04 mag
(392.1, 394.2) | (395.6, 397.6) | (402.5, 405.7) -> 0.17 mag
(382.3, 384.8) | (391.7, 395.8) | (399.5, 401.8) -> 0.01 mag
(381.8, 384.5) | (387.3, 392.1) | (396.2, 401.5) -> -0.08 mag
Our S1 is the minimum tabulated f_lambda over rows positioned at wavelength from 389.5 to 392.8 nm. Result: 1.972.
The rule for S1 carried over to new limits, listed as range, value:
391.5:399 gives 1.396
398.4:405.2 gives 2.011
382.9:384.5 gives 1.598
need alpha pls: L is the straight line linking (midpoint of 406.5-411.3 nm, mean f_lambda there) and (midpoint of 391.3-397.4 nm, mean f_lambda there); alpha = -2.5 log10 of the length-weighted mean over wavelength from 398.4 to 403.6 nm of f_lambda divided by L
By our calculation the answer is -0.108 mag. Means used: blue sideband 2.07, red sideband 2.19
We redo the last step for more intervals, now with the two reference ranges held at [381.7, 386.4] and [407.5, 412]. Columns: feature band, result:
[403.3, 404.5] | -0.12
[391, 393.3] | -0.03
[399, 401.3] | -0.12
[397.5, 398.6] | 0.01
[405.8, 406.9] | -0.08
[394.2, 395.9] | -0.10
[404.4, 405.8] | -0.14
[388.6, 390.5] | 0.02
